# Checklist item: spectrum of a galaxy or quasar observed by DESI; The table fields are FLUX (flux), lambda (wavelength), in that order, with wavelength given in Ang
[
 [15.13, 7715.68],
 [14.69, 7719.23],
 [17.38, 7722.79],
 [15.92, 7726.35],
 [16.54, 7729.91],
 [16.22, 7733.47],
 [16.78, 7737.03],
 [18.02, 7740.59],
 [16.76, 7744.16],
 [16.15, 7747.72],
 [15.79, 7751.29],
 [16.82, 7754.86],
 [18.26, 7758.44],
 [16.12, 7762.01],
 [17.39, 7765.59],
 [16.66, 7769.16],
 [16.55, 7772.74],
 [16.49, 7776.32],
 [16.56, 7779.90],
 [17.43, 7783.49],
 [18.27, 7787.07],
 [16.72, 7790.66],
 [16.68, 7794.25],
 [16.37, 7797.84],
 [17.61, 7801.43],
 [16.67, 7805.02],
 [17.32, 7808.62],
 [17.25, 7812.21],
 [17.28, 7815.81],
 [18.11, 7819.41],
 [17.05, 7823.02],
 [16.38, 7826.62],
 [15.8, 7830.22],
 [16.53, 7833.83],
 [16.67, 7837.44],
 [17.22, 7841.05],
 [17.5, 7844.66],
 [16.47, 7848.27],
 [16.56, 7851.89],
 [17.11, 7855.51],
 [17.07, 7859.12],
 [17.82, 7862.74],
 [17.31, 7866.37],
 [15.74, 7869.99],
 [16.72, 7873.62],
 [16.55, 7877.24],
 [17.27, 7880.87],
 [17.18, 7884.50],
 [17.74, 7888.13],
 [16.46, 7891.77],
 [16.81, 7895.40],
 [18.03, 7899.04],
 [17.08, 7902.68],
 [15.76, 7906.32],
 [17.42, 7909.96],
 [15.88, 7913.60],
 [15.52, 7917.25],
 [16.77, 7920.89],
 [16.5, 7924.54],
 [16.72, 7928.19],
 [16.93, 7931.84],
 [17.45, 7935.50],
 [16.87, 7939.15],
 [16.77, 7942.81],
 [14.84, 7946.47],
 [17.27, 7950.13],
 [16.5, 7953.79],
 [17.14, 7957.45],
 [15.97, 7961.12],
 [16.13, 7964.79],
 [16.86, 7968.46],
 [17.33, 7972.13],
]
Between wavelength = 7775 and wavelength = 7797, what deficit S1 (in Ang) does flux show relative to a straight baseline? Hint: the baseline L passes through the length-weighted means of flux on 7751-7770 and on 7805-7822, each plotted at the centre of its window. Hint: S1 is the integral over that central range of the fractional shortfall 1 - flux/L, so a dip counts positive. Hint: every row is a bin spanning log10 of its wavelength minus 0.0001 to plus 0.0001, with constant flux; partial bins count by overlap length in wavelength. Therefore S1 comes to 0.17 Ang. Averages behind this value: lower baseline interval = 16.9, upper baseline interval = 17.4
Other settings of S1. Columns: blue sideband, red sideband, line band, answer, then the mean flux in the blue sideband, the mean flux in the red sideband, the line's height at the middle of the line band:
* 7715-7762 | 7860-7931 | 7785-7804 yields -0.6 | 16.5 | 16.8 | 16.6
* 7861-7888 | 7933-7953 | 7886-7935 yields 0.1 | 17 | 16.6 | 16.8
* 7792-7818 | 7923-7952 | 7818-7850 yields 0.2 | 17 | 16.7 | 17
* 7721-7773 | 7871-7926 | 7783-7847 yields -1.0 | 16.8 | 16.8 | 16.8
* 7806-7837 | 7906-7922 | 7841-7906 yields -1.6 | 16.9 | 16.3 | 16.6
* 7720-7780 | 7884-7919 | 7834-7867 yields -0.6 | 16.7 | 16.8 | 16.7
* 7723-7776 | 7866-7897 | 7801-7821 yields -0.7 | 16.7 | 16.8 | 16.8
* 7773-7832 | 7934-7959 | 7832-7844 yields 0.0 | 17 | 16.7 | 16.9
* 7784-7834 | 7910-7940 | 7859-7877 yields -0.1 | 17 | 16.6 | 16.8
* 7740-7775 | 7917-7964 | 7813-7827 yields -0.5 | 16.8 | 16.6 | 16.7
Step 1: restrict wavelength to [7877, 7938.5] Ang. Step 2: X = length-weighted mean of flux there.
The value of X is 16.8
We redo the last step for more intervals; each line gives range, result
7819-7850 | 16.8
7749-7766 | 16.8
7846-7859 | 16.8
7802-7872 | 16.9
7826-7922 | 16.8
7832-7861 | 16.9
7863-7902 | 17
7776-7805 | 17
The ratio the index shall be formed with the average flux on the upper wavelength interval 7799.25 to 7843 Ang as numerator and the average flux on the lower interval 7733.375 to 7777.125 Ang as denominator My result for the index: 1.0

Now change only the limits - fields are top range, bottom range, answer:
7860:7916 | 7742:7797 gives 1.00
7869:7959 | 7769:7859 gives 0.99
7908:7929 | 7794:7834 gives 0.97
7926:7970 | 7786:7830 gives 0.97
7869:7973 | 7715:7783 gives 1.01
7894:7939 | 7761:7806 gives 0.99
